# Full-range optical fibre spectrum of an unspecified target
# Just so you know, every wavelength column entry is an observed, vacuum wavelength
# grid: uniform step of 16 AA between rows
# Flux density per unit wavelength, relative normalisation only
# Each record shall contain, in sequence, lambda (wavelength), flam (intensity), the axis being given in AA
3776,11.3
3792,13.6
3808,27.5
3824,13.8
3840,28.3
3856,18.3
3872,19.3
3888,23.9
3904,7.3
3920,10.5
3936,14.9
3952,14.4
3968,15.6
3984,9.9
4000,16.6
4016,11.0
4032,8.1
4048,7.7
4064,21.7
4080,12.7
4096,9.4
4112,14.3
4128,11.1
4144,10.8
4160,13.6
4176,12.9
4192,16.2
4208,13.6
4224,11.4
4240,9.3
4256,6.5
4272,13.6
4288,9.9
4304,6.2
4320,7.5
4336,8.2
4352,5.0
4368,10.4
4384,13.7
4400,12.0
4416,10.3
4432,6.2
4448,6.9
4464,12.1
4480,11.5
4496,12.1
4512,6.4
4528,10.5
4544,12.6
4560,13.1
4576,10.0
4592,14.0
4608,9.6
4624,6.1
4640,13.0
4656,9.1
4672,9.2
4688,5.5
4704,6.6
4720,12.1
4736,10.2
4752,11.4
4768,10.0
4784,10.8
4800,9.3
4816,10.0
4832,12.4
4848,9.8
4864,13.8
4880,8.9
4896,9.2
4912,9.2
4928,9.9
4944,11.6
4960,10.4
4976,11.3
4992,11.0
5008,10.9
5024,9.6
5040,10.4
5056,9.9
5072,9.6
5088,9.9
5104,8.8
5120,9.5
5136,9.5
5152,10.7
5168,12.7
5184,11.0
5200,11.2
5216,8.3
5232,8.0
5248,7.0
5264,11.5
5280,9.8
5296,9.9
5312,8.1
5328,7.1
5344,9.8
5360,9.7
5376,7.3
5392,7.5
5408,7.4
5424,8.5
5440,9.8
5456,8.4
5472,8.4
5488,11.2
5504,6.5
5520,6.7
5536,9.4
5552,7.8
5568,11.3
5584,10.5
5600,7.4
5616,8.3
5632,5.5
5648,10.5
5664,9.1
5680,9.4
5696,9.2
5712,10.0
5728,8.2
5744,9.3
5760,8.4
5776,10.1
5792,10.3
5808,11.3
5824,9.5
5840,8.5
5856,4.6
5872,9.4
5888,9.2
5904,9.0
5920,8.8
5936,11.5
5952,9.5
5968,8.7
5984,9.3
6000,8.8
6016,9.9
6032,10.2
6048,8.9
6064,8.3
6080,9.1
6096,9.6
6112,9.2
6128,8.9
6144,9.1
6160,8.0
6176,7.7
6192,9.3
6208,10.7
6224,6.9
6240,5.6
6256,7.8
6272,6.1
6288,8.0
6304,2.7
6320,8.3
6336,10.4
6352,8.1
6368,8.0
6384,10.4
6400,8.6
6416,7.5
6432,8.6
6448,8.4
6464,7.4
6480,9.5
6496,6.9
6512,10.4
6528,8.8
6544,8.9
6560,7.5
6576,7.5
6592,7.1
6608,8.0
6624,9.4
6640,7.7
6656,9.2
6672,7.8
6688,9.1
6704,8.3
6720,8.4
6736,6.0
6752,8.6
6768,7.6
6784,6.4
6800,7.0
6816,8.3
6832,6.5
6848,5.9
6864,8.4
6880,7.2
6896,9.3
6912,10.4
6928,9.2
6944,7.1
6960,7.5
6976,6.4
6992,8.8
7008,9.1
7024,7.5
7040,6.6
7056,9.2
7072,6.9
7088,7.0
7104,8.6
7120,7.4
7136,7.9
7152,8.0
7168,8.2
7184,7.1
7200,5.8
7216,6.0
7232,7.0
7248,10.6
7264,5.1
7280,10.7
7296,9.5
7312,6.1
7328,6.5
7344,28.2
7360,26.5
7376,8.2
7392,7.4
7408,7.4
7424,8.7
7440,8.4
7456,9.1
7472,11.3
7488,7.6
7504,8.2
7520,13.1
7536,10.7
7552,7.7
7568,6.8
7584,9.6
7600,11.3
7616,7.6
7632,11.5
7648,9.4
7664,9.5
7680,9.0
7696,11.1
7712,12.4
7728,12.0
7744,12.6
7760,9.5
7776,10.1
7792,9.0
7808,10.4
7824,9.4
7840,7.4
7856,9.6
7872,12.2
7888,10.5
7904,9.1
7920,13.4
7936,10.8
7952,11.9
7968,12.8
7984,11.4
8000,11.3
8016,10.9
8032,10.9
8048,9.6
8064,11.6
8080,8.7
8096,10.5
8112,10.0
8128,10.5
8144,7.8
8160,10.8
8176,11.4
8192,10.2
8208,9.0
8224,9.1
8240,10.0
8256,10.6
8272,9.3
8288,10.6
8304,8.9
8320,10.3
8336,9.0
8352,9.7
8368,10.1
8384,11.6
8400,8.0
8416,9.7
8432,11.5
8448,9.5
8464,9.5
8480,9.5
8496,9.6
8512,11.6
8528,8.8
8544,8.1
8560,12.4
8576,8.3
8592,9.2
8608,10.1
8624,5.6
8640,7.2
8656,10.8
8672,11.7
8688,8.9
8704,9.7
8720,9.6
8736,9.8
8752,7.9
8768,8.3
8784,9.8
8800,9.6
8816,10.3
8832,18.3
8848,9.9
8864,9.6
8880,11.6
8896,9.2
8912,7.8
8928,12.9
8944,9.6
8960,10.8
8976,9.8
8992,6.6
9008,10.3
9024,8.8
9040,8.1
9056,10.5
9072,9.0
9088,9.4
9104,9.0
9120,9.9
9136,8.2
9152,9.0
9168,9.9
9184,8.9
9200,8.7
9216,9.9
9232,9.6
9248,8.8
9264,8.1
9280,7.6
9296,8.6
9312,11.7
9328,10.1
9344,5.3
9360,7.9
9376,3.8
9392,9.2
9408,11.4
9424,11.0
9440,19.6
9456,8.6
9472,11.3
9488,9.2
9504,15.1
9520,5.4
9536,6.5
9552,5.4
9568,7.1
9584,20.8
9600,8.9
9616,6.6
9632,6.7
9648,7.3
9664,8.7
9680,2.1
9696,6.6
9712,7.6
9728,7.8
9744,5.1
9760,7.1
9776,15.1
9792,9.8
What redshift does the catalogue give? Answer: 0.97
